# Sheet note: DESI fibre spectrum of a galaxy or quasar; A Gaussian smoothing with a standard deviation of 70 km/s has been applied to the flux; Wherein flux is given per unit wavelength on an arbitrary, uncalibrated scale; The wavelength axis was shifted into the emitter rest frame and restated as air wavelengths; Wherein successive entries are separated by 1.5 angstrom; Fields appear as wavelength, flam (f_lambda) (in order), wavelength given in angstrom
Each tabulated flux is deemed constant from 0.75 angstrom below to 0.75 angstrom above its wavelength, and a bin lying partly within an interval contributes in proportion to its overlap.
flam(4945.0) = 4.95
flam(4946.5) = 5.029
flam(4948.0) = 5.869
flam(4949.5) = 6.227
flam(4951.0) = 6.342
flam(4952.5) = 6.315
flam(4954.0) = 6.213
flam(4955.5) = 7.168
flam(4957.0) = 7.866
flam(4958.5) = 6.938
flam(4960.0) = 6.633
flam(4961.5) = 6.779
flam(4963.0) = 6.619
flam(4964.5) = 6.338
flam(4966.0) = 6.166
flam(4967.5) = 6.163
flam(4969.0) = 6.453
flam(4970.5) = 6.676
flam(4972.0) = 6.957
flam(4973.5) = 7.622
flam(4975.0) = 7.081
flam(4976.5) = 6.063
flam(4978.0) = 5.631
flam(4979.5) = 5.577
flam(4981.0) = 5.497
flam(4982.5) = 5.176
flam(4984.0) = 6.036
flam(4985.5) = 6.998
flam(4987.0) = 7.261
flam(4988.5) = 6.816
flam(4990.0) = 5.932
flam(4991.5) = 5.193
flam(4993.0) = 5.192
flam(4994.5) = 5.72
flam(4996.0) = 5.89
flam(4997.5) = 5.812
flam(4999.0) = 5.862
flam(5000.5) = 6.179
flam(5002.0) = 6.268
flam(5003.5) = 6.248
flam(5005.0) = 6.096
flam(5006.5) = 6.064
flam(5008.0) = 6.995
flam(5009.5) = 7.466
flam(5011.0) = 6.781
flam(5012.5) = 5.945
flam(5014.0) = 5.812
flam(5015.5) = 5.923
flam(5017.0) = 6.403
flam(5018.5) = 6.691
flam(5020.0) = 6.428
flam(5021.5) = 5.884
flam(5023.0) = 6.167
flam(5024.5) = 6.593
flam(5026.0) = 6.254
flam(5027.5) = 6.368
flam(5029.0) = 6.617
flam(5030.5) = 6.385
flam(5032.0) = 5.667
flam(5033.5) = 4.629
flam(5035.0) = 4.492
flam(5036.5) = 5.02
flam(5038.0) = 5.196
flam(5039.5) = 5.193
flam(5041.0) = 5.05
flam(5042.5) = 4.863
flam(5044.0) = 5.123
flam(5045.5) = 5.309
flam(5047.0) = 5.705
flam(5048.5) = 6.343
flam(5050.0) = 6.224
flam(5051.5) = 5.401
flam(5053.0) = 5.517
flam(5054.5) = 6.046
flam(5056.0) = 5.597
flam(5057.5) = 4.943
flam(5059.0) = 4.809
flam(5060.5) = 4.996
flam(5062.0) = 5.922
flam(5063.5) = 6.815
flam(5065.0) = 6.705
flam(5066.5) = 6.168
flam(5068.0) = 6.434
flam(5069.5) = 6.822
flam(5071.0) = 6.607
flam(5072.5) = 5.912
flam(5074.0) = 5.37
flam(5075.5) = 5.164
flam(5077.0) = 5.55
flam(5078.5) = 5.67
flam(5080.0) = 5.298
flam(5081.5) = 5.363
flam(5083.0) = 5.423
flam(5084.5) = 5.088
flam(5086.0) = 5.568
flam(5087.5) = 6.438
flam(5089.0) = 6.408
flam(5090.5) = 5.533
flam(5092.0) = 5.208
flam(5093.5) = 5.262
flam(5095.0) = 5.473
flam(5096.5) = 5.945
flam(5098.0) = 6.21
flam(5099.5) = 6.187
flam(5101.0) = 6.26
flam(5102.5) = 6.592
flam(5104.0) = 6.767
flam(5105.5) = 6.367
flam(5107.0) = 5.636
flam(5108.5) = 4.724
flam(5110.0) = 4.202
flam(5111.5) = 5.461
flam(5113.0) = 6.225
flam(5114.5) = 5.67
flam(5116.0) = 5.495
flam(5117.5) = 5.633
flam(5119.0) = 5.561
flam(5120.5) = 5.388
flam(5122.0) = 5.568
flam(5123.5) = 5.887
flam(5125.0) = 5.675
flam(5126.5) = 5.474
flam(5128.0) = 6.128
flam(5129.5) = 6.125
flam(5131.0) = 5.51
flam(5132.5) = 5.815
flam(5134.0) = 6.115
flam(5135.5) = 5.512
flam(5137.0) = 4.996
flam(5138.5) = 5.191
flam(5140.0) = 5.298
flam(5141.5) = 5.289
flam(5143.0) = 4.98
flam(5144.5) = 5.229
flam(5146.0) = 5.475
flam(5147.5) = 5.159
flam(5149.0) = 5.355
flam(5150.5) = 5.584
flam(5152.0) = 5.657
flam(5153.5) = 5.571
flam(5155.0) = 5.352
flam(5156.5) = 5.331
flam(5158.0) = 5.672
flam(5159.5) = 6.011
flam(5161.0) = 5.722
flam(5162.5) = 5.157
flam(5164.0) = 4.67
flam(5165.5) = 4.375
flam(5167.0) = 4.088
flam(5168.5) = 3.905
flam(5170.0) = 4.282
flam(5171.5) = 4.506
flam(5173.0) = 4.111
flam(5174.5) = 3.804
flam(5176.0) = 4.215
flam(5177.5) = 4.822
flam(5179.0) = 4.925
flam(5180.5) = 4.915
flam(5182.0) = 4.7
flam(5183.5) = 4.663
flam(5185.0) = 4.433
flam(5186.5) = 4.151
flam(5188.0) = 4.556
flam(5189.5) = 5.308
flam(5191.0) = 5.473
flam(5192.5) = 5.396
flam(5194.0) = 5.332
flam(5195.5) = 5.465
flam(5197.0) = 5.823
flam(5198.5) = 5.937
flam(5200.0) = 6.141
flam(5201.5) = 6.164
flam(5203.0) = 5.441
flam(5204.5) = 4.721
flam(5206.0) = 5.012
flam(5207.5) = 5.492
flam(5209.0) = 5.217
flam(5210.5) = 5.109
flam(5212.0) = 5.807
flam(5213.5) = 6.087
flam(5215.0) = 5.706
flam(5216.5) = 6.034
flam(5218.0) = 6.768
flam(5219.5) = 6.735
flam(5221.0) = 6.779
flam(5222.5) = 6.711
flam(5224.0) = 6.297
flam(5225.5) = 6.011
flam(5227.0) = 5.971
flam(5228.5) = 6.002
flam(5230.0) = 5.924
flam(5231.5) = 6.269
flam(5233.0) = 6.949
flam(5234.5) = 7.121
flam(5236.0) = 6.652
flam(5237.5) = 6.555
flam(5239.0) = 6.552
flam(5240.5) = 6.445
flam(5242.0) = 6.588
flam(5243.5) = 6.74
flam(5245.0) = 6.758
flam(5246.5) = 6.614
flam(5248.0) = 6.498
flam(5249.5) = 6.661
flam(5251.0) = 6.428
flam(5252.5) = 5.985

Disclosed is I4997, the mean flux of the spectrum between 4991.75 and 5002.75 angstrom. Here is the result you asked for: 5.82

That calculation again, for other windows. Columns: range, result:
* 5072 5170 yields 5.51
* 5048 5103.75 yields 5.82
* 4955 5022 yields 6.34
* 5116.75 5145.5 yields 5.55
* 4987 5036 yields 6.1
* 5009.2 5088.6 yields 5.81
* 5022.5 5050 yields 5.62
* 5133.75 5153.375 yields 5.36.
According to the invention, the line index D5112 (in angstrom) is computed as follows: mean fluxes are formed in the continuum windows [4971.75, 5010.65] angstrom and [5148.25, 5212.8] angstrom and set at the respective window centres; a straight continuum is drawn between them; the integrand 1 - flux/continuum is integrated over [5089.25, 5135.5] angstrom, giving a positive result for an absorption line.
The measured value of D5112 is -2.1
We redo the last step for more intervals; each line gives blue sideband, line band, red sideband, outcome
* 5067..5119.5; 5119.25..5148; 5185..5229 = 1.1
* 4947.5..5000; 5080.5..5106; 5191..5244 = 1.3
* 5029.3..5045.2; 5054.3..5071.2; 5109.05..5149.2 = -2.2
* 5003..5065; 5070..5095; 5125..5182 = -0.2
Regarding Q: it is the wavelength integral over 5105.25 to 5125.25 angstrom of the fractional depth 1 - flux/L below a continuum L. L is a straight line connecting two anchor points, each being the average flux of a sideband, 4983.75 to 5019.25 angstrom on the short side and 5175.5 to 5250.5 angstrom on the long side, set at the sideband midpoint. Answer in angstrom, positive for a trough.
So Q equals 1.7 angstrom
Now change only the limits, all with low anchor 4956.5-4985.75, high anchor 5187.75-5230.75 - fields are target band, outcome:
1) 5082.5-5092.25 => 0.68 angstrom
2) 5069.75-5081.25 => 0.87 angstrom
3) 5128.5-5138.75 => 0.60 angstrom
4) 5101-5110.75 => 0.51 angstrom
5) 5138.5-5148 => 1.17 angstrom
